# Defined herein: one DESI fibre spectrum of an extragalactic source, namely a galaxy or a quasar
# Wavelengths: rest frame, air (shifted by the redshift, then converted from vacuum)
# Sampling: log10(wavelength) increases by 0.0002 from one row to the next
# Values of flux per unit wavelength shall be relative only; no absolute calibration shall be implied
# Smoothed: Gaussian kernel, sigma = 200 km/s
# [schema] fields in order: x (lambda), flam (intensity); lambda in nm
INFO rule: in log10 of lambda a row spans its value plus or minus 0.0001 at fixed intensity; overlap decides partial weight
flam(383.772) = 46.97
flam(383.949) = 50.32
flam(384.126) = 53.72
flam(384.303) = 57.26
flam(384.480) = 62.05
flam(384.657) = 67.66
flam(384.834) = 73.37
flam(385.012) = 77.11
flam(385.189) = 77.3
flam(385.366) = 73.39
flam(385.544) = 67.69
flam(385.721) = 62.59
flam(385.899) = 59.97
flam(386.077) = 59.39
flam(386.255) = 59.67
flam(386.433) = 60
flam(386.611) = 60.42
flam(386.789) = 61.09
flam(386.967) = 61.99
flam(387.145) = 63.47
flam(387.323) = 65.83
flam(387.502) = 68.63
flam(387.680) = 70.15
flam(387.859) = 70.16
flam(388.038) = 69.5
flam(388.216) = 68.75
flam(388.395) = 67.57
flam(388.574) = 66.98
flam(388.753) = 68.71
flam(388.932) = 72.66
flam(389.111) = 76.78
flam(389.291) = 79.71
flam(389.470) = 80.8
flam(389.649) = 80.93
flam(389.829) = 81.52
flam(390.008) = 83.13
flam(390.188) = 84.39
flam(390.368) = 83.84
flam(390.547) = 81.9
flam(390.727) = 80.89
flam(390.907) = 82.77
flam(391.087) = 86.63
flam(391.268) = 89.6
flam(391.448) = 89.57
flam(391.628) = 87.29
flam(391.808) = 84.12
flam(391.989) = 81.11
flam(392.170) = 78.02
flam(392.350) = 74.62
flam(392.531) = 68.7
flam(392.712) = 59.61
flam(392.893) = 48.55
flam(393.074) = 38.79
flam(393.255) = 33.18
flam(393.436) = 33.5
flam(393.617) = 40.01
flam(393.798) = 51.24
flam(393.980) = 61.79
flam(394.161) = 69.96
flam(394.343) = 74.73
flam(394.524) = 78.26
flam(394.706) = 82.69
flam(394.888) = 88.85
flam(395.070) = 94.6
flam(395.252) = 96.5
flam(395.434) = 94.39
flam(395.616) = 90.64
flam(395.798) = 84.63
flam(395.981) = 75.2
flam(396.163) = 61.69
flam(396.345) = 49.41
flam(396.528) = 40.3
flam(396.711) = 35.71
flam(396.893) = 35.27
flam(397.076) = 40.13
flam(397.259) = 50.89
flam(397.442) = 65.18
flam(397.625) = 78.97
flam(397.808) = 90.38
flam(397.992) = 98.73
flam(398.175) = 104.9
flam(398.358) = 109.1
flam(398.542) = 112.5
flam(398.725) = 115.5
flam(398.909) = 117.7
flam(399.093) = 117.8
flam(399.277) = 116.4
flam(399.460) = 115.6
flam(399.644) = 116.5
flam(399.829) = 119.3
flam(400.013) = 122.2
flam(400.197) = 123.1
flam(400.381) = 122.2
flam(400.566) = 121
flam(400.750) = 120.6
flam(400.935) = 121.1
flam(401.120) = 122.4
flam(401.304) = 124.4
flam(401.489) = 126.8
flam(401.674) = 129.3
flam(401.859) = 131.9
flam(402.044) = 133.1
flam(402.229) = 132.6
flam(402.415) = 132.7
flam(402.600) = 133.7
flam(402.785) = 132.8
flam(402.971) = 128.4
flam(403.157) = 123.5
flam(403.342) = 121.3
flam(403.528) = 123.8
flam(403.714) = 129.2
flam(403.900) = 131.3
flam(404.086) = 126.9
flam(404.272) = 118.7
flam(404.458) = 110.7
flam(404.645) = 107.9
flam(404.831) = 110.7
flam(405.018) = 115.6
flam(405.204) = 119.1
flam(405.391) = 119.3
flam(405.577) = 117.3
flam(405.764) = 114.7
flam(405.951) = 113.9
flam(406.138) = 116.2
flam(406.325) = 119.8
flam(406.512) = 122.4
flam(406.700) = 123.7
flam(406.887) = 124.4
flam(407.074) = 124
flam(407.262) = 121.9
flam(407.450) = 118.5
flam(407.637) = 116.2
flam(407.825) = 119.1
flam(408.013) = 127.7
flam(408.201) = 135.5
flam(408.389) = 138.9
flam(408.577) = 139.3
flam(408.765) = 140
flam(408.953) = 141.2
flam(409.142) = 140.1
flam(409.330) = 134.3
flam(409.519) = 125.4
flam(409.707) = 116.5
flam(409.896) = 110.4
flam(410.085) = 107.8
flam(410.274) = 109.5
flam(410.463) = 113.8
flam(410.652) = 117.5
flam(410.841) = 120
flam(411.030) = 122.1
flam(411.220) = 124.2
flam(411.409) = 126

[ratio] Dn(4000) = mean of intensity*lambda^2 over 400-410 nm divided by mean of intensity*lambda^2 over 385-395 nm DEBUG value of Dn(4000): 1.91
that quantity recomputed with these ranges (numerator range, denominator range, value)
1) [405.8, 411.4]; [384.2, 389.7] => 2.02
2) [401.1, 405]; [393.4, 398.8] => 1.75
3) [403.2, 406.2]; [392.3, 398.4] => 1.84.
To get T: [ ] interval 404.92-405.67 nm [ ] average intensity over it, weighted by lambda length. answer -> 118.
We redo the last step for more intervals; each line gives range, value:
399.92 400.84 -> 122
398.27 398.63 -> 111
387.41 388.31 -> 69.4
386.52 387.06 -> 61.2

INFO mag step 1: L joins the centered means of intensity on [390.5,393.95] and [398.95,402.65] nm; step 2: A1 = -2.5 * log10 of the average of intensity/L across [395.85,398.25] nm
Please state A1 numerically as 0.49 mag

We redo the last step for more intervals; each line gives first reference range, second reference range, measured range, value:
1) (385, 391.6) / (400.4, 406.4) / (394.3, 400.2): 0.18 mag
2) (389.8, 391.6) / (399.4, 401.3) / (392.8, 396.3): 0.41 mag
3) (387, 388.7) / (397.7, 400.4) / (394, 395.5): 0.15 mag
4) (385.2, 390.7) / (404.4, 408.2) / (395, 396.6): 0.19 mag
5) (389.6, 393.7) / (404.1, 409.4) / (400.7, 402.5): -0.20 mag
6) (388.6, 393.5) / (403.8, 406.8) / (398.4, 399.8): -0.17 mag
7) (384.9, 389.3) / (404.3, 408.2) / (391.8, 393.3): 0.29 mag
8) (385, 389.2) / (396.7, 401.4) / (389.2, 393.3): 0.03 mag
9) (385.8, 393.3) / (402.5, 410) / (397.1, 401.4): -0.06 mag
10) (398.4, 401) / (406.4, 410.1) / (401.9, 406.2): 0.00 mag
